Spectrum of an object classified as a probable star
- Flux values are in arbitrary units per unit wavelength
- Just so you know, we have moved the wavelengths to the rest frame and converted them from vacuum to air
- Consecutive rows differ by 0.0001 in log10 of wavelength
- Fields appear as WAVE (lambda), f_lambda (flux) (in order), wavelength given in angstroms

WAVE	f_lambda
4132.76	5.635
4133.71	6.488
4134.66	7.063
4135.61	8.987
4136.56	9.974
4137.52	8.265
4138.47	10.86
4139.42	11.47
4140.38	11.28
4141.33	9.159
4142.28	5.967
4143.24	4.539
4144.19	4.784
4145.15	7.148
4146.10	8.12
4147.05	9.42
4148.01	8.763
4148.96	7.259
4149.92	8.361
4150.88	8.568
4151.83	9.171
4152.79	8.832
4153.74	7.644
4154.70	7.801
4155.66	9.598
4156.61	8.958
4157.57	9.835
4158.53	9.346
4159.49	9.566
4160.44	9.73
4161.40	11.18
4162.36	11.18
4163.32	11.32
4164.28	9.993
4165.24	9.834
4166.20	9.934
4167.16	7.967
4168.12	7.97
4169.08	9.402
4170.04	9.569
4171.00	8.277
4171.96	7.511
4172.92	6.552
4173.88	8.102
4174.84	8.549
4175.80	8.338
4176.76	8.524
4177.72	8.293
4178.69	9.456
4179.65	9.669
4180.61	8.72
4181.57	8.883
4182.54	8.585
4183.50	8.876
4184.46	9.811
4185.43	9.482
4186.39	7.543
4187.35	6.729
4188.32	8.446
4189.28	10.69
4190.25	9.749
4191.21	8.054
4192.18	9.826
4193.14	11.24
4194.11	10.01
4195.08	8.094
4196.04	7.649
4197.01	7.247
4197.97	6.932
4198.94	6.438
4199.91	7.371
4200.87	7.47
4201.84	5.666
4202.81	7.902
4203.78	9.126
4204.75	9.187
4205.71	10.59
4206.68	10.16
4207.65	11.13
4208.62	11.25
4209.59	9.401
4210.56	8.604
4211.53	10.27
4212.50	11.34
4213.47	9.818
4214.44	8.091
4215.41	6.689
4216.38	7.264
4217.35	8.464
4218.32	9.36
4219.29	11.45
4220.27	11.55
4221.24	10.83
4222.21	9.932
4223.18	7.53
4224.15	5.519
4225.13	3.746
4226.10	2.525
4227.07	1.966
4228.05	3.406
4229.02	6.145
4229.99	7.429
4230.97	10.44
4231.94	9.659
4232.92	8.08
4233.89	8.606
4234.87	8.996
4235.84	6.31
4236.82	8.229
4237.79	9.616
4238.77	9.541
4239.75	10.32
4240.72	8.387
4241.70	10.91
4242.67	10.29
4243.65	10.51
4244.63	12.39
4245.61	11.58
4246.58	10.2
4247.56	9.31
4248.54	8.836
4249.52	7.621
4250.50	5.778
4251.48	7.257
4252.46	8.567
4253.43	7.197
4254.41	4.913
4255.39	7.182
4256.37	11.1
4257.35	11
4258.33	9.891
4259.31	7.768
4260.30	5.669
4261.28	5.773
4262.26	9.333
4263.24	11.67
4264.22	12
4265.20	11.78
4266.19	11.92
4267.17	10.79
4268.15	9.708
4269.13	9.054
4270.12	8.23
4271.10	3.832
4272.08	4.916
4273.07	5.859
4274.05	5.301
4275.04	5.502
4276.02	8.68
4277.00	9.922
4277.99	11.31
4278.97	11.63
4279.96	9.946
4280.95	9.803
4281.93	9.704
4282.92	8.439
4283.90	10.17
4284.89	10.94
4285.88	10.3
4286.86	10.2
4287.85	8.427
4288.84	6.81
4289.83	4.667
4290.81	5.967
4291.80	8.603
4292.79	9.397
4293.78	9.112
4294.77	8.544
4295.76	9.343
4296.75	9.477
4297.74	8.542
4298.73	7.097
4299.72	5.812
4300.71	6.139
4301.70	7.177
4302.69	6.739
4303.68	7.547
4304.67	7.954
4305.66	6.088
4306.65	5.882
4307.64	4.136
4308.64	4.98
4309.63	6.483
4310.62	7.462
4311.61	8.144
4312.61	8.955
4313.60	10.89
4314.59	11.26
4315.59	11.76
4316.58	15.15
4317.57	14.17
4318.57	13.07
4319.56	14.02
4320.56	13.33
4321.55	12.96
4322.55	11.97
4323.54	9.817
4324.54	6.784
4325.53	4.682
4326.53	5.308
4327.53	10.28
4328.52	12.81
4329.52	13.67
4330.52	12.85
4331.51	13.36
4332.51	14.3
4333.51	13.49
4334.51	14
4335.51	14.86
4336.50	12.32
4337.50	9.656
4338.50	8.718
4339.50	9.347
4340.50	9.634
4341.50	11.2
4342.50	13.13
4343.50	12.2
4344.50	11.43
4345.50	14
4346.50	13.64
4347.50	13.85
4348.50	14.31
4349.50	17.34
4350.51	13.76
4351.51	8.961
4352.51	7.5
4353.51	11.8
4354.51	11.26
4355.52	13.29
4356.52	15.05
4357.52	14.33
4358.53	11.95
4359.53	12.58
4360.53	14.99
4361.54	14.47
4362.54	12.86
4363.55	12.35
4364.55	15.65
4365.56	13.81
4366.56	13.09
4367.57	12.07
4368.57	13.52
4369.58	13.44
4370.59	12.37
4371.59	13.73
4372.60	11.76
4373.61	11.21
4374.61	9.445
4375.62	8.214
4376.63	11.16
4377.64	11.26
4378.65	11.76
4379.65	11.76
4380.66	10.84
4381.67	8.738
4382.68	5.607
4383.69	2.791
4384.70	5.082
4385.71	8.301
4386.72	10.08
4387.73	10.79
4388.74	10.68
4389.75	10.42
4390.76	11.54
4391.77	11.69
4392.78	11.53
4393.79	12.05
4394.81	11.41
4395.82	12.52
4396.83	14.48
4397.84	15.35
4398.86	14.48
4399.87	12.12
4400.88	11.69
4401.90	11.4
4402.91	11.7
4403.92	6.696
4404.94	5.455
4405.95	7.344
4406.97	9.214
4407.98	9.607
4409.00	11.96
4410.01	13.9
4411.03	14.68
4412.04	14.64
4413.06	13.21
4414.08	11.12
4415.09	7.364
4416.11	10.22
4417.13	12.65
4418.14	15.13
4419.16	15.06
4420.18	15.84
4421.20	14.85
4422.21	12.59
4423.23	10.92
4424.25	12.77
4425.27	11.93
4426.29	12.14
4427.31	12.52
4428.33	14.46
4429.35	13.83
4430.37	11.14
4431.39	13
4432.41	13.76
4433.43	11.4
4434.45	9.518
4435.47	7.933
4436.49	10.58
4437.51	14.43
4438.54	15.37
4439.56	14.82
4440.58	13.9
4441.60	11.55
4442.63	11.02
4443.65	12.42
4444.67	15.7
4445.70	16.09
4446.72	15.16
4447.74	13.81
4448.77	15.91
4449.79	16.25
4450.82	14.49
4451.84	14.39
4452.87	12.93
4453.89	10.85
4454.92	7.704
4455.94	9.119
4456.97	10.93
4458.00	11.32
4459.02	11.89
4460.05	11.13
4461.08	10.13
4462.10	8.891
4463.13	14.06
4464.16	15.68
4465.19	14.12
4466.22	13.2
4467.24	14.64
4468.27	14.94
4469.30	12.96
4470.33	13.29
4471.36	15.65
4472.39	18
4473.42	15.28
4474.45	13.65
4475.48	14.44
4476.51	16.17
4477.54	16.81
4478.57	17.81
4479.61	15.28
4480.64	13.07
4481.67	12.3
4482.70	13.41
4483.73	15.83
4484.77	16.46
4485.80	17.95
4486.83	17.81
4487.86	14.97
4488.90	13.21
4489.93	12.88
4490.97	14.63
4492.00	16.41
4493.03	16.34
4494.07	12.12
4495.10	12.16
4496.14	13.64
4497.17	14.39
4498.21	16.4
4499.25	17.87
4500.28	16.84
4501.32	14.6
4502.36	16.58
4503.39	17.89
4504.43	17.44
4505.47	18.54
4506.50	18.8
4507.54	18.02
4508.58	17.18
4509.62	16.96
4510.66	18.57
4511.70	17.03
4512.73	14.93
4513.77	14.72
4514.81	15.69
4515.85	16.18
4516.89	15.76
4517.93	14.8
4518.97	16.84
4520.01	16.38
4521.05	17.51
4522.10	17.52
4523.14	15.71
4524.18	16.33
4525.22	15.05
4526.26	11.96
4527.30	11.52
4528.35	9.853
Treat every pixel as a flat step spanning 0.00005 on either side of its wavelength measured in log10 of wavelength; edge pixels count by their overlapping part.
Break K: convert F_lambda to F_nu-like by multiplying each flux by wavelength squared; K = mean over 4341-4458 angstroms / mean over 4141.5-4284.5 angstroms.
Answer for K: 1.52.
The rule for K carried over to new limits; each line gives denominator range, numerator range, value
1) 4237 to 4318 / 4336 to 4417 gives 1.38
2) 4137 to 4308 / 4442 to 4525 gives 1.96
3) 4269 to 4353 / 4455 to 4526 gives 1.67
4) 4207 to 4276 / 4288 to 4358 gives 1.26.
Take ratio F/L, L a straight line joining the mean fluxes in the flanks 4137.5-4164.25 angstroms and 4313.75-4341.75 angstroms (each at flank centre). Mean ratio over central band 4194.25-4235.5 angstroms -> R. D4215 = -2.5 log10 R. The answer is 0.20 mag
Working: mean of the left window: 8.89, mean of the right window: 11.6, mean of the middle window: 8.18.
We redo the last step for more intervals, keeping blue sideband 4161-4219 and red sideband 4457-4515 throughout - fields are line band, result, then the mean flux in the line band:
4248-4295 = 0.23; 8.56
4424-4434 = 0.10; 12.7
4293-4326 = 0.26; 8.96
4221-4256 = 0.23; 8.04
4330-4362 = -0.04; 12.6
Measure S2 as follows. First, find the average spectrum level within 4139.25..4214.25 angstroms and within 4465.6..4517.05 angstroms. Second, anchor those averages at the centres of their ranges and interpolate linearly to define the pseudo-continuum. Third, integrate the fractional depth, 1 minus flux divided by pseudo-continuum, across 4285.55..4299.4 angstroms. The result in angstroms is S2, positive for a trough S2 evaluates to 3.7 angstroms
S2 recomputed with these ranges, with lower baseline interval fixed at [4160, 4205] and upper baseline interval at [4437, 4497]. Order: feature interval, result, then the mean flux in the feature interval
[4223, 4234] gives 4.0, 6.14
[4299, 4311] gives 5.0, 6.37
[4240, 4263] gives 2.7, 8.81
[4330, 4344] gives -0.6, 12.1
